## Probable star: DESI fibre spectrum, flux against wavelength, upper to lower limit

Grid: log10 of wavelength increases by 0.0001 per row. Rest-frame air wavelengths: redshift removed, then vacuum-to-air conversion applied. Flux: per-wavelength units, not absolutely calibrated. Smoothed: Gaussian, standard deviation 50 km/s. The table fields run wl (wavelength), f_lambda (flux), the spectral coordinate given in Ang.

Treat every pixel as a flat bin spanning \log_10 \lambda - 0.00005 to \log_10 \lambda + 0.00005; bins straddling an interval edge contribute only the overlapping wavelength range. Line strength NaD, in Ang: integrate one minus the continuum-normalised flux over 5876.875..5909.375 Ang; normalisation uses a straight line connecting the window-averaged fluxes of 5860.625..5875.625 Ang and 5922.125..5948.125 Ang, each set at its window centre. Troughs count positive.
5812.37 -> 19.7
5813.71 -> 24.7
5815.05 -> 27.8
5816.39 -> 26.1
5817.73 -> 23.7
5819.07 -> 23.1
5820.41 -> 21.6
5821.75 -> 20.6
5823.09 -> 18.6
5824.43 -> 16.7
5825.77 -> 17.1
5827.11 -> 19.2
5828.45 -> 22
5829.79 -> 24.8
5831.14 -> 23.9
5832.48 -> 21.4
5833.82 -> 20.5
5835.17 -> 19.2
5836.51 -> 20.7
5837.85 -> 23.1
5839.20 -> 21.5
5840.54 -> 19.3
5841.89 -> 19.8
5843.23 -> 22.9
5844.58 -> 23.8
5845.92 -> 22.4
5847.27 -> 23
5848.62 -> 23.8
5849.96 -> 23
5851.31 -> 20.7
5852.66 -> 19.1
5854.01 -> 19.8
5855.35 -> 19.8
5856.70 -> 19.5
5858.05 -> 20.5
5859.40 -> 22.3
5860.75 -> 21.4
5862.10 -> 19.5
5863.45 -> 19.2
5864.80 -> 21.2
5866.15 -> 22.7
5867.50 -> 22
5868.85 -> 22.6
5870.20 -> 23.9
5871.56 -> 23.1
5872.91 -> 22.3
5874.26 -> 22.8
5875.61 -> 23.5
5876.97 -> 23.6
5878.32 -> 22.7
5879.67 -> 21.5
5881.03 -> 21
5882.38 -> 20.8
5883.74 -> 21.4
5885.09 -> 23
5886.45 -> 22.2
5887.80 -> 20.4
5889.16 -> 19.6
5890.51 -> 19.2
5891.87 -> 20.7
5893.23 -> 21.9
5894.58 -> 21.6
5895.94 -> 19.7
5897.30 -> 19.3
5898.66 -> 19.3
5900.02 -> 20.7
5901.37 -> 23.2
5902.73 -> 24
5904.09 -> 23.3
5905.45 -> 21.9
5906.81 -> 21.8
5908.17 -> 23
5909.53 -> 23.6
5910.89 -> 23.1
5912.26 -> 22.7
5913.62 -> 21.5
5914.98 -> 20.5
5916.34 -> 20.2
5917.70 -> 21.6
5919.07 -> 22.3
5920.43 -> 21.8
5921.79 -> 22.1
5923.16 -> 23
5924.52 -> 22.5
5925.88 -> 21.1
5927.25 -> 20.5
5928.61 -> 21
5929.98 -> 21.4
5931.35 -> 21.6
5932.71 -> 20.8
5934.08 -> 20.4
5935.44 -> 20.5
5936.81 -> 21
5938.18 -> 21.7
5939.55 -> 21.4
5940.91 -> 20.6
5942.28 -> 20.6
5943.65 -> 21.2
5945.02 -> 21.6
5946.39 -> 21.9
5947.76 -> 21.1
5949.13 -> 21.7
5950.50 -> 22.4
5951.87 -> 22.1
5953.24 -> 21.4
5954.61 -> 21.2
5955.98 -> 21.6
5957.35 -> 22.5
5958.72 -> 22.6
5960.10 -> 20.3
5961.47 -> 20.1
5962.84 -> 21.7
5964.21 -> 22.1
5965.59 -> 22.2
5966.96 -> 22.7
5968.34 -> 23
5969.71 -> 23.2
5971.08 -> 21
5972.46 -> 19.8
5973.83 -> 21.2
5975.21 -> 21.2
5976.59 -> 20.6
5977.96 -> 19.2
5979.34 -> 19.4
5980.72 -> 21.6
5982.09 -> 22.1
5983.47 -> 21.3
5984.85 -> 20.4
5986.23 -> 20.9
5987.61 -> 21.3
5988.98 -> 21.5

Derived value 0.3 Ang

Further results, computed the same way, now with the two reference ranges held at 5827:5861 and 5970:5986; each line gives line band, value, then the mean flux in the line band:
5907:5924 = -0.81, 22.1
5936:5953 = -0.39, 21.4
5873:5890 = -0.47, 21.9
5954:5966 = -0.41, 21.6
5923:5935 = -0.14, 21.3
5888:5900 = 0.57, 20.2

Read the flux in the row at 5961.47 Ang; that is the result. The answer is 20.1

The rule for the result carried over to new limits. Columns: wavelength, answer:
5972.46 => 19.8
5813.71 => 24.7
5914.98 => 20.5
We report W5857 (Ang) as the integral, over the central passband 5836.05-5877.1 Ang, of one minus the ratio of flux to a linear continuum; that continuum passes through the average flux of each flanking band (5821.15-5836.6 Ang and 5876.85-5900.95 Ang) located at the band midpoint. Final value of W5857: -2.0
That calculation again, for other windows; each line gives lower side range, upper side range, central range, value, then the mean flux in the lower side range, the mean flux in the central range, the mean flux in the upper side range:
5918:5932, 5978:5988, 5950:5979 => -0.5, 21.7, 21.5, 20.9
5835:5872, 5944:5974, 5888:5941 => 0.4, 21.4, 21.4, 21.7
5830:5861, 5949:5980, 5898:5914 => -0.7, 21.4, 22.4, 21.4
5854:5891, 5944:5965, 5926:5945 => 0.5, 21.5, 21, 21.6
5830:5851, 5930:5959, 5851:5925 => 0.4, 21.9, 21.6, 21.4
